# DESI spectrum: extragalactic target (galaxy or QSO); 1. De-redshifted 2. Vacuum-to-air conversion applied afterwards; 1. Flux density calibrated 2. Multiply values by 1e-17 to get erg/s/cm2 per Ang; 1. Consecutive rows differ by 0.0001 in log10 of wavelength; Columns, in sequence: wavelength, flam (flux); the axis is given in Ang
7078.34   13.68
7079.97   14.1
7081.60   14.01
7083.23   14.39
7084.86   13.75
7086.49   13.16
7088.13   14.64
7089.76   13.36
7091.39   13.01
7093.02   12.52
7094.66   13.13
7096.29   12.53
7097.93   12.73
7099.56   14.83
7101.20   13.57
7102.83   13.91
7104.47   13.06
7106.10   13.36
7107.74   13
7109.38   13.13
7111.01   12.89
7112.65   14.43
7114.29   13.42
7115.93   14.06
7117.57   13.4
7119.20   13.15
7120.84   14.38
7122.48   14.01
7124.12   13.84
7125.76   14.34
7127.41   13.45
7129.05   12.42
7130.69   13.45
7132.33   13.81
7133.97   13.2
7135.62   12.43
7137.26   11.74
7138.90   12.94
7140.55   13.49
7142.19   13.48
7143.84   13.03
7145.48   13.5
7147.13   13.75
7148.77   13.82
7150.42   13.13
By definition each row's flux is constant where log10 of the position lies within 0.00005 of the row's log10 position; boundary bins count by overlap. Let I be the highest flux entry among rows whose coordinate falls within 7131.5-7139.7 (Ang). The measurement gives 13.81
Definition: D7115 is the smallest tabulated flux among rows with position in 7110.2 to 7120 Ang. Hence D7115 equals 12.89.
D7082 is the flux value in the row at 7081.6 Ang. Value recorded 14.01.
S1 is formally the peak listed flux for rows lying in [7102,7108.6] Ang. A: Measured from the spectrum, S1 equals 13.91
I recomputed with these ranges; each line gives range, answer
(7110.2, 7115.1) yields 14.43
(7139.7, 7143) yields 13.49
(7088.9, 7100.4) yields 14.83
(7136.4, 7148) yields 13.75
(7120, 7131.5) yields 14.38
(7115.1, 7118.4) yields 14.06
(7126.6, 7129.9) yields 13.45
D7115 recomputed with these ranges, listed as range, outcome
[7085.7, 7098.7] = 12.52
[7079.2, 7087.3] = 13.16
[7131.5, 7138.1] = 11.74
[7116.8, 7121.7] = 13.15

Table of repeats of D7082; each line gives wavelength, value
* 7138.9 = 12.94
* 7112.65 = 14.43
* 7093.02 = 12.52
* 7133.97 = 13.2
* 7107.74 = 13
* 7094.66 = 13.13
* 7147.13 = 13.75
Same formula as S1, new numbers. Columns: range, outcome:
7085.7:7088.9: 14.64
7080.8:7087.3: 14.39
